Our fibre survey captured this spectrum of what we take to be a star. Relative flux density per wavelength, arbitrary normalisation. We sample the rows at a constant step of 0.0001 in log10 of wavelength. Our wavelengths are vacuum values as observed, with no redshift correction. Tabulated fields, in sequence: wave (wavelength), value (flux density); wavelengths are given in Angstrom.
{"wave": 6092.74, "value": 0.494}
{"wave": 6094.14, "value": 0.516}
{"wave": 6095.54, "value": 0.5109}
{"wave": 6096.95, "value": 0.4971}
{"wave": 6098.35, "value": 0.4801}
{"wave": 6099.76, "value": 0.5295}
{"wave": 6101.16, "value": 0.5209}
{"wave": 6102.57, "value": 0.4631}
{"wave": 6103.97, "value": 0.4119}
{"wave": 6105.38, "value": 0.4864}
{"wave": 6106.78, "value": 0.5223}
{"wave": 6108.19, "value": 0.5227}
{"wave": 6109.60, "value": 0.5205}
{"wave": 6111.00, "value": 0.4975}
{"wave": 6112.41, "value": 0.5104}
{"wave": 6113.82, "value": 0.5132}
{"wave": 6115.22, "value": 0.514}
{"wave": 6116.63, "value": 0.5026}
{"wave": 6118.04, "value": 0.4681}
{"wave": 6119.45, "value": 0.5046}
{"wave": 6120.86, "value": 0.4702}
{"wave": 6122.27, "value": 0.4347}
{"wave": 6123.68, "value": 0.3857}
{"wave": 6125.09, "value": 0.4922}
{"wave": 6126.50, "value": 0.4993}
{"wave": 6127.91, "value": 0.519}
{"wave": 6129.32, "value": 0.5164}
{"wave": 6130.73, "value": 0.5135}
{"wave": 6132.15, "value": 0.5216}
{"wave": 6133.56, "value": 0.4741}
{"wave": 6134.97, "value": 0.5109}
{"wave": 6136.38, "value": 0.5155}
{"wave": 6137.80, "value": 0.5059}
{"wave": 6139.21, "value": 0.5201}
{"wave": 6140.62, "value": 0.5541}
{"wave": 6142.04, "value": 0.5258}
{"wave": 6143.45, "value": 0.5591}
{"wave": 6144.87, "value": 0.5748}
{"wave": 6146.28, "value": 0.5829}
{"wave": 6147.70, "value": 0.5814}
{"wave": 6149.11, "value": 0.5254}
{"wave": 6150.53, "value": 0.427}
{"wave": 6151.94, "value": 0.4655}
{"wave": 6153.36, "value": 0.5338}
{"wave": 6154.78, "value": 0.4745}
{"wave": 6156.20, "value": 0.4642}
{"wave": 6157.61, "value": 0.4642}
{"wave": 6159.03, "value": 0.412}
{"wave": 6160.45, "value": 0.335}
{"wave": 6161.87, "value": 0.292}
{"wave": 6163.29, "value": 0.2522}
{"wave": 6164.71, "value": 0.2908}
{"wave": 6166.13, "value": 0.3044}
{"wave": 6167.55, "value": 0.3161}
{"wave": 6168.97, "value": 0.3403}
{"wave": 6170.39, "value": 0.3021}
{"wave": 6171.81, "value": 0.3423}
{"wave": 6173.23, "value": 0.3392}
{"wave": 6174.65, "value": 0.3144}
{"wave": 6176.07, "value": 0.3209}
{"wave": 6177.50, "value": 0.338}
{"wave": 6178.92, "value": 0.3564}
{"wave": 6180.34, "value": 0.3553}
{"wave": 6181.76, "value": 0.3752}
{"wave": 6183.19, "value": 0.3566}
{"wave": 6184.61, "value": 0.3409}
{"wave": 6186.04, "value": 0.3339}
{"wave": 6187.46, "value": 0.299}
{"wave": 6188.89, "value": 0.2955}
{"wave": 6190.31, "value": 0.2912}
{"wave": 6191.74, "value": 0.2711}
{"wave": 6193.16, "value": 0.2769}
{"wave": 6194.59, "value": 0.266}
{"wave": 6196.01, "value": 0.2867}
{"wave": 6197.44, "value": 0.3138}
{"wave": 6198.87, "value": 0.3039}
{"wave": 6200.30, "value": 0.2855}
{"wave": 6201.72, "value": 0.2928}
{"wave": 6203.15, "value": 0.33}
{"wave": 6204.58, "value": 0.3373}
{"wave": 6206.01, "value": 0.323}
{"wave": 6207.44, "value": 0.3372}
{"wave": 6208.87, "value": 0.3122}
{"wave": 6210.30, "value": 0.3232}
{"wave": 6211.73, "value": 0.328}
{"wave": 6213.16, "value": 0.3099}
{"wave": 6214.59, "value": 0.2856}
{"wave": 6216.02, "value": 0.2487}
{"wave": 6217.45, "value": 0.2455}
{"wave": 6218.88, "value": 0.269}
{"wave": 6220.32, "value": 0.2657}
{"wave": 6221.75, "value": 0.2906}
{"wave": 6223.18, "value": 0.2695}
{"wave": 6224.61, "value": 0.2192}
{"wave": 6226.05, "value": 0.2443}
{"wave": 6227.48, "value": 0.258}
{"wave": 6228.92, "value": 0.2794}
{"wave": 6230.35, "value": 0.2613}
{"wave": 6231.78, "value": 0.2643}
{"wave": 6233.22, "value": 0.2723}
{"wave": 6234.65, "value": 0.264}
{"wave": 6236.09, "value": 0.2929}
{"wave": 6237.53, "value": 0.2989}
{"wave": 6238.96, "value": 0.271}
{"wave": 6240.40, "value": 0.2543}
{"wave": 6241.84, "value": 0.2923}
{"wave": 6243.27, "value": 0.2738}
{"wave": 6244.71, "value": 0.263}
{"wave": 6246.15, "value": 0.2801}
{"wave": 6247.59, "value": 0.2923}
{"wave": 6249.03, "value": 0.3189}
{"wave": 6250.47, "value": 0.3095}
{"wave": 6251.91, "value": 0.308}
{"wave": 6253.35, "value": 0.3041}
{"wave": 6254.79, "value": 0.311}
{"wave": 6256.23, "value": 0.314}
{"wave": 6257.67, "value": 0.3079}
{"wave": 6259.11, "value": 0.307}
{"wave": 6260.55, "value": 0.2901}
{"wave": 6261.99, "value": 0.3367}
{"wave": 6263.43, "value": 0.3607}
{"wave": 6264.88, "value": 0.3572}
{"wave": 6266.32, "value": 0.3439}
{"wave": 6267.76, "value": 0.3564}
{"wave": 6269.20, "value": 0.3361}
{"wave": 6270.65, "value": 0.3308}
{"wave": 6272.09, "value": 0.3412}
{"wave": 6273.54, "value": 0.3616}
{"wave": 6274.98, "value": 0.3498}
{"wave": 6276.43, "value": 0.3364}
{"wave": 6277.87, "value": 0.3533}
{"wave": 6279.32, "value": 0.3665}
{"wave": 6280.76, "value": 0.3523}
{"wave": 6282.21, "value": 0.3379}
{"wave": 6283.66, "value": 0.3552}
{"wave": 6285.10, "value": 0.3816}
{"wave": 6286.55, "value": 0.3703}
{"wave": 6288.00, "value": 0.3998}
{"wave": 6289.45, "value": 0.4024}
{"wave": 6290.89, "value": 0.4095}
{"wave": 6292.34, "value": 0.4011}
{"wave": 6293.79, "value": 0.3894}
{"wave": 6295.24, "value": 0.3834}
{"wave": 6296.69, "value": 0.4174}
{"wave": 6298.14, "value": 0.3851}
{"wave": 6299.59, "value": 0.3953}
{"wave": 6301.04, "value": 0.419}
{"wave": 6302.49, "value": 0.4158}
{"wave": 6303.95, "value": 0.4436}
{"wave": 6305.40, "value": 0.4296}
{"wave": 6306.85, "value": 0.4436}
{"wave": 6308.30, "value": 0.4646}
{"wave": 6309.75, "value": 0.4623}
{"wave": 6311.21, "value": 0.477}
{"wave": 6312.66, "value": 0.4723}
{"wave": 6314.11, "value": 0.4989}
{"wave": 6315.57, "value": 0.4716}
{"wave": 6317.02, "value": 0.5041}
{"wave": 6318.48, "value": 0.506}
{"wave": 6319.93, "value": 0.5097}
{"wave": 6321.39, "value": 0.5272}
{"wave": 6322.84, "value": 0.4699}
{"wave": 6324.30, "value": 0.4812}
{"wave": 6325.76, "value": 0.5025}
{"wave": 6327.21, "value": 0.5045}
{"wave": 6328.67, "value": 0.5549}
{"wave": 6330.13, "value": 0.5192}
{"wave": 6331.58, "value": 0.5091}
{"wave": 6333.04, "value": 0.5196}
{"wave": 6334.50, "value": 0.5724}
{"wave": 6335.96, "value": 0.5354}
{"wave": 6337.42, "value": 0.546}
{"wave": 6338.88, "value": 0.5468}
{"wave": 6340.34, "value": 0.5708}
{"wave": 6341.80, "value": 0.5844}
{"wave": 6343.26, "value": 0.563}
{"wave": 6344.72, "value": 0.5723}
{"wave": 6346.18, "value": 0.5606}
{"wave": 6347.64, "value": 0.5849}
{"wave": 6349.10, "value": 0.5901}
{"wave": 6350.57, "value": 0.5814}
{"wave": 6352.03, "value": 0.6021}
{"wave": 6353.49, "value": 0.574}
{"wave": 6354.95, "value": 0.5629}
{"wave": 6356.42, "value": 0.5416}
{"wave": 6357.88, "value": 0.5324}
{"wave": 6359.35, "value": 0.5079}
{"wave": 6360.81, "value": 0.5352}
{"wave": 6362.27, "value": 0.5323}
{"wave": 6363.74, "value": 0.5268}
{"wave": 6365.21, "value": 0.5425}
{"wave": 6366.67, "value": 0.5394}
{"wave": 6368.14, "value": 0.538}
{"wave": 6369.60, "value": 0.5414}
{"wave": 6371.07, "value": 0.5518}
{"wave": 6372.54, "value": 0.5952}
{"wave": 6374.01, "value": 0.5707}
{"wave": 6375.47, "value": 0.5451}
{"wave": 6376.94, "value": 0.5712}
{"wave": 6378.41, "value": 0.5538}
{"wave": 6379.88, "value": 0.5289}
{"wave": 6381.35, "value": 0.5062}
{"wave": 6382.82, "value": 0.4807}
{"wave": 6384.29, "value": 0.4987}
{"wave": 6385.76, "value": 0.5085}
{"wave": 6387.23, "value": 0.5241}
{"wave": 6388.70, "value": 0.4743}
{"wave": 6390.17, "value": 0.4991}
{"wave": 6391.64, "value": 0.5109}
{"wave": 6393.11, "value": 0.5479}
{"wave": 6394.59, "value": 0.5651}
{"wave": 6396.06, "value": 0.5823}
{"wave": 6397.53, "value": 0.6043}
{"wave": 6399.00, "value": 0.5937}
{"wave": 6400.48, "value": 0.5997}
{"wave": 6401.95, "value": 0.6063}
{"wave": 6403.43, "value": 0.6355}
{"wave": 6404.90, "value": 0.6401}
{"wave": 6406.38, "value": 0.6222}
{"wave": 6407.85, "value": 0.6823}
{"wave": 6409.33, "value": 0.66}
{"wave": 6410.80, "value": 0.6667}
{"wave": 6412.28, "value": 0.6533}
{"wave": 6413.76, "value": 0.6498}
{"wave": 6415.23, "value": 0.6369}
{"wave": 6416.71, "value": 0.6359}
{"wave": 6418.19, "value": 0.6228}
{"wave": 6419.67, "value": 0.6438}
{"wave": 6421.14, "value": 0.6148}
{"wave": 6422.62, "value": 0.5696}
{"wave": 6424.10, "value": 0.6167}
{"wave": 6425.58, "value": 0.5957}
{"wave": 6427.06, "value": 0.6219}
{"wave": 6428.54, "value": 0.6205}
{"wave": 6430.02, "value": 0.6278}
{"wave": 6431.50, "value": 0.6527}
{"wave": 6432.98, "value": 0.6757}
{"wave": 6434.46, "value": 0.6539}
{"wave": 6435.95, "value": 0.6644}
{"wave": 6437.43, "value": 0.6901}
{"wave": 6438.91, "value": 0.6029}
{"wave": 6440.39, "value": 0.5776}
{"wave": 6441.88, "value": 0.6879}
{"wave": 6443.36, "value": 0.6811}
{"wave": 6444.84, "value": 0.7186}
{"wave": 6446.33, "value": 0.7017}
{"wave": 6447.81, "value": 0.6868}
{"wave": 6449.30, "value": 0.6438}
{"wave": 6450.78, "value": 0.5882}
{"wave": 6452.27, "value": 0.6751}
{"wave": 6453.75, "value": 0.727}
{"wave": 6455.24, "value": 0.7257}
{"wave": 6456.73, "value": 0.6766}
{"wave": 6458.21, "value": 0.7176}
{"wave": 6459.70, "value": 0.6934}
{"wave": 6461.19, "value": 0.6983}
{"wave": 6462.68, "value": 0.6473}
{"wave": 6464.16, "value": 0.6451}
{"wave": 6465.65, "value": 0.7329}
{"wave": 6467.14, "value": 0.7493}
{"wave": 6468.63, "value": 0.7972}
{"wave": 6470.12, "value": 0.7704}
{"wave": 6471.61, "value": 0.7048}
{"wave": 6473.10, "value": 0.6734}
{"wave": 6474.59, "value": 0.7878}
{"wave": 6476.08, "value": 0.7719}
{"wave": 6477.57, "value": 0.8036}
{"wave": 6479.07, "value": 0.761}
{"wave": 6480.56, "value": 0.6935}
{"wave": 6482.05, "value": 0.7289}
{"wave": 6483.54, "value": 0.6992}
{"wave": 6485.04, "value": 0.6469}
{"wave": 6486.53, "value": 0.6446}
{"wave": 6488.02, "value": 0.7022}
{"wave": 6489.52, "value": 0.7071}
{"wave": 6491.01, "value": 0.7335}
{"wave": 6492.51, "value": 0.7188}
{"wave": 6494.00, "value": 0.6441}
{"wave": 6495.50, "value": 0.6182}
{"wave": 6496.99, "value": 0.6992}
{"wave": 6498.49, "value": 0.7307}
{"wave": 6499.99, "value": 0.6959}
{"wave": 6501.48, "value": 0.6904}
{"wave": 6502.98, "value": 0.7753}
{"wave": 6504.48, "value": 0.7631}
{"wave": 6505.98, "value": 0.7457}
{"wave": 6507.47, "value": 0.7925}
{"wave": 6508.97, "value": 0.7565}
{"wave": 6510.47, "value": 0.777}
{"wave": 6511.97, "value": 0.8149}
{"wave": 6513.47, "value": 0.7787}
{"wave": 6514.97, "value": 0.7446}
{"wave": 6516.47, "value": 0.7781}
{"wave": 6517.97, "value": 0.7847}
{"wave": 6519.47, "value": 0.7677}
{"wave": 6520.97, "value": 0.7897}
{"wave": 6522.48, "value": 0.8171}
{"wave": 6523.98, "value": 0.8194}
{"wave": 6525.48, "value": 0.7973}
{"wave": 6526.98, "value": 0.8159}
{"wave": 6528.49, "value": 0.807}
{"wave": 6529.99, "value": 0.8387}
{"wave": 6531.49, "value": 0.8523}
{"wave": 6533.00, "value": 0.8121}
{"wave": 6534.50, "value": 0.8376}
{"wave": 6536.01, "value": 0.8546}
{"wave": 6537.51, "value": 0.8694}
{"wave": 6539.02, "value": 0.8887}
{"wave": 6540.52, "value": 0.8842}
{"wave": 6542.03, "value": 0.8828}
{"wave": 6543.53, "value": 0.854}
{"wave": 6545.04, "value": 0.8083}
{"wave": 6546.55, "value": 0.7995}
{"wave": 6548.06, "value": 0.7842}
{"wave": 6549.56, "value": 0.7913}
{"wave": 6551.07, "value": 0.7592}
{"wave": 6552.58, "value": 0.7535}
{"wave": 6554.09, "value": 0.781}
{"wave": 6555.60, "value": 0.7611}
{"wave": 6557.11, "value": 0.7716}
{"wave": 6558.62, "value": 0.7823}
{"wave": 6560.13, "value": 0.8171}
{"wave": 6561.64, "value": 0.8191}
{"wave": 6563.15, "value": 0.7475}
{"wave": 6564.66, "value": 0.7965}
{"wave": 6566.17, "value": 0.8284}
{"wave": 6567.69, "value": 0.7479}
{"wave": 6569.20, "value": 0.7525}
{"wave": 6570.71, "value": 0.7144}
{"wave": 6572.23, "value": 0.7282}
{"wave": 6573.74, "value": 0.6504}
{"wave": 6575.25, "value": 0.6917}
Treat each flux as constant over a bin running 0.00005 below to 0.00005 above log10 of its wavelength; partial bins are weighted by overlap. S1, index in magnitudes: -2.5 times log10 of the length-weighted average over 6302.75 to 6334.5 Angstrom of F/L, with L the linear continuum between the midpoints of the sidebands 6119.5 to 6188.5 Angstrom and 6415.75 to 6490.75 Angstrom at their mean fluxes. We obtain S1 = 0.16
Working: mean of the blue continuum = 0.428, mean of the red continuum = 0.68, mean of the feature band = 0.49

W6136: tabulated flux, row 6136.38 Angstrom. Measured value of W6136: 0.5155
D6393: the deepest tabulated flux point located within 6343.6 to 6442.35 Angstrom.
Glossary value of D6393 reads 0.4743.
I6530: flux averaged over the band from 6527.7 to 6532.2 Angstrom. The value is 0.832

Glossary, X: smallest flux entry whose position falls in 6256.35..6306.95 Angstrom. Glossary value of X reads 0.2901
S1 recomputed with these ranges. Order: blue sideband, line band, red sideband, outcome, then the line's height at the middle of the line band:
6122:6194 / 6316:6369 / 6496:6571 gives 0.114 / 0.6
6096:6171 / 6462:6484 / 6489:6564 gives 0.012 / 0.74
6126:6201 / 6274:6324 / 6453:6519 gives 0.270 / 0.538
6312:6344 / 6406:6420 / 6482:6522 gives -0.041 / 0.624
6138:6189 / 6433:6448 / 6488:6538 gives 0.043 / 0.693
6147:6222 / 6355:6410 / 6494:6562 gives 0.078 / 0.598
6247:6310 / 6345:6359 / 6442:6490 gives -0.143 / 0.498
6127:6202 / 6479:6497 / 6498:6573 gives 0.078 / 0.741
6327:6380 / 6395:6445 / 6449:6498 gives 0.004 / 0.637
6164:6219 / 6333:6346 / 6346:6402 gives -0.113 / 0.504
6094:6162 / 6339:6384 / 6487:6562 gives 0.198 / 0.663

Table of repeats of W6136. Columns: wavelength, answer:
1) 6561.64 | 0.8191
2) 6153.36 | 0.5338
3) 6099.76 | 0.5295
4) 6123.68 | 0.3857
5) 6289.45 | 0.4024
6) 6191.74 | 0.2711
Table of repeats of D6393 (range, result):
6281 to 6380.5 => 0.3379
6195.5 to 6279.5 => 0.2192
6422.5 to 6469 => 0.5696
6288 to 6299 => 0.3834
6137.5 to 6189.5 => 0.2522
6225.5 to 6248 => 0.2443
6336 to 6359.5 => 0.5079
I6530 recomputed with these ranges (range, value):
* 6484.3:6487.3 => 0.648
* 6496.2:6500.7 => 0.708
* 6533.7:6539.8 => 0.863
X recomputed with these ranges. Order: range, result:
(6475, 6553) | 0.6182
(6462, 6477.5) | 0.6451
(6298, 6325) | 0.3851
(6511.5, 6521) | 0.7446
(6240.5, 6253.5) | 0.263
